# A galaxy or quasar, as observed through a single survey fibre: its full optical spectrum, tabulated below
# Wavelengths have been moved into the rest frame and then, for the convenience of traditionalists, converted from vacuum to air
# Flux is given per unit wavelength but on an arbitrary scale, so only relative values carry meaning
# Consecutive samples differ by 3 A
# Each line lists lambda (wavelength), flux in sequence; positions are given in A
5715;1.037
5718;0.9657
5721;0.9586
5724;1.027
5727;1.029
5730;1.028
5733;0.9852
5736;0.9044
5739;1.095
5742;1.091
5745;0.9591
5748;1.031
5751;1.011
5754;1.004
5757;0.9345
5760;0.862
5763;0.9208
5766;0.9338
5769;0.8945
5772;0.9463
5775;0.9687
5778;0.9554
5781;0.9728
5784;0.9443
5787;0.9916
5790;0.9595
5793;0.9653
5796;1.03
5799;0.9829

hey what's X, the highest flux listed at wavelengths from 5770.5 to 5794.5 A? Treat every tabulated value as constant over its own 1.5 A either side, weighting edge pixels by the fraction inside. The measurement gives 0.9916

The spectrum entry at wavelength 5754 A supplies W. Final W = 1.004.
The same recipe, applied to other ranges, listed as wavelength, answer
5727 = 1.029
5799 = 0.9829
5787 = 0.9916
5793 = 0.9653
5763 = 0.9208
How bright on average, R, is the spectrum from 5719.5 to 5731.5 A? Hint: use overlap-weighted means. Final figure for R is 1.01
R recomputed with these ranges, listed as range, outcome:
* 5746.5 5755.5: 1.02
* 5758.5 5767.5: 0.906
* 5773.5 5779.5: 0.962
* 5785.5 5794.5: 0.972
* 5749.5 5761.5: 0.953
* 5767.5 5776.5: 0.936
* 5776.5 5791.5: 0.965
